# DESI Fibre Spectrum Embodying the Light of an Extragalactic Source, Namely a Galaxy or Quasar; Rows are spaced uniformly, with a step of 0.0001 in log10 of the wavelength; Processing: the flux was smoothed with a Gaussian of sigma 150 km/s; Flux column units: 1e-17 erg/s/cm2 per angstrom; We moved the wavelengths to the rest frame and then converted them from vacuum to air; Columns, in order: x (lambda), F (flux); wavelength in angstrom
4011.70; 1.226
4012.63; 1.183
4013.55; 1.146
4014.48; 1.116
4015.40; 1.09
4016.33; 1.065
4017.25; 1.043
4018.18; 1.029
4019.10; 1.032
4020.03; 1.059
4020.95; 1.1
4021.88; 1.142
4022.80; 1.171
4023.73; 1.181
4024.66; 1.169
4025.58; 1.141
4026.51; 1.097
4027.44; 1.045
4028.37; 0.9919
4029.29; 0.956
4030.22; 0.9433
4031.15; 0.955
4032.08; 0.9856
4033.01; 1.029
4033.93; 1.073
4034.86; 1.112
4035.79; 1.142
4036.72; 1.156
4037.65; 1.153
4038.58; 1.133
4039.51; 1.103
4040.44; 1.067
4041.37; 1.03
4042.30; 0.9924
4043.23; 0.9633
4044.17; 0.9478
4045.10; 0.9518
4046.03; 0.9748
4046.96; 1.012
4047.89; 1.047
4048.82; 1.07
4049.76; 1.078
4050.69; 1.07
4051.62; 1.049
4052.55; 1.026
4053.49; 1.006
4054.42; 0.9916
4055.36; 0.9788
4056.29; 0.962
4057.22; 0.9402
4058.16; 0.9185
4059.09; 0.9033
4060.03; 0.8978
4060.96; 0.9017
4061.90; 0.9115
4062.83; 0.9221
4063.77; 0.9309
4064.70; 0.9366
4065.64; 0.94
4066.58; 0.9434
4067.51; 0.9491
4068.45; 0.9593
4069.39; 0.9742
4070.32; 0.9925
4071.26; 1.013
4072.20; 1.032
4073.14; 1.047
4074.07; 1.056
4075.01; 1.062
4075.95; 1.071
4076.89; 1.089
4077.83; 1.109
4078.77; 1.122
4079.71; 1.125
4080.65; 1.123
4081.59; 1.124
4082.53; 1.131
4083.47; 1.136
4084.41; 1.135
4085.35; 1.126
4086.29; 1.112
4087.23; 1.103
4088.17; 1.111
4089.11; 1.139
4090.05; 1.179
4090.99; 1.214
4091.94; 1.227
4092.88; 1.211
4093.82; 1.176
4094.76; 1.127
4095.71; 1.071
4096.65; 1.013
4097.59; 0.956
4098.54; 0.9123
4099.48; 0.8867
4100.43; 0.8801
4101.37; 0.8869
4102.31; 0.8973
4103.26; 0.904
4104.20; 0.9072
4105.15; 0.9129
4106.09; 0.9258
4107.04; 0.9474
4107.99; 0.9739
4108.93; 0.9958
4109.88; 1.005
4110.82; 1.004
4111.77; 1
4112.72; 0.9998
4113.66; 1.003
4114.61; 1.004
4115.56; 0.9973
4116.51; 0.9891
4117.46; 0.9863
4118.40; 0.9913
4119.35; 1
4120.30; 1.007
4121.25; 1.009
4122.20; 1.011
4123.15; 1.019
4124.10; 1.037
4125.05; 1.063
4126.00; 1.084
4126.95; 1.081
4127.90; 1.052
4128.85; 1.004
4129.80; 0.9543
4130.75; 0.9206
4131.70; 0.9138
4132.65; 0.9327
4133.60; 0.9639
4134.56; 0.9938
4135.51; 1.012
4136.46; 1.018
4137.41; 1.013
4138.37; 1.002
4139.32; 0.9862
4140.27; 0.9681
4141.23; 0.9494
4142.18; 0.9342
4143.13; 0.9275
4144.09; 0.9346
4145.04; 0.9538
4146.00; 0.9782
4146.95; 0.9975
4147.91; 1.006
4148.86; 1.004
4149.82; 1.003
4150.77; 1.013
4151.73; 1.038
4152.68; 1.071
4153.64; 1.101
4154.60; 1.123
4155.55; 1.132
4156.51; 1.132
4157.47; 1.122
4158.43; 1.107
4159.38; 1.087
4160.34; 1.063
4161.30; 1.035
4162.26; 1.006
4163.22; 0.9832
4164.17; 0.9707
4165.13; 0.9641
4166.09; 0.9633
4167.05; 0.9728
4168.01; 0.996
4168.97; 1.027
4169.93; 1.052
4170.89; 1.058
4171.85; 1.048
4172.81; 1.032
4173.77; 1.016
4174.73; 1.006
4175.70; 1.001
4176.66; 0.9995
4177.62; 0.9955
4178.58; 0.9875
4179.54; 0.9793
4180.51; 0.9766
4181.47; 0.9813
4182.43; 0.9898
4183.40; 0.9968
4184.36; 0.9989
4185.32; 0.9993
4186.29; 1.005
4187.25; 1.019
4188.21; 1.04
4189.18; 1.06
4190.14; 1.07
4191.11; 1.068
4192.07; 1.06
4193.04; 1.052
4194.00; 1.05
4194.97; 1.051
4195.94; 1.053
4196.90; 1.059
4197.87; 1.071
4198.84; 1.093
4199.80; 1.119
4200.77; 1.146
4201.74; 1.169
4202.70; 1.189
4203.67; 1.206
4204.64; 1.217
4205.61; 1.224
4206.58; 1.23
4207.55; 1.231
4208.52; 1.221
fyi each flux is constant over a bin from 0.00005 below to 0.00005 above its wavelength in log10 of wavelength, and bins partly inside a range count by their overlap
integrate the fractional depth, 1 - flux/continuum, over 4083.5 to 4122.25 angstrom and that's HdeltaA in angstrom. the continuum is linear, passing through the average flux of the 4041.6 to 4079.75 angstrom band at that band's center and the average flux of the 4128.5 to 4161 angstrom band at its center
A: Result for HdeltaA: -0.8 angstrom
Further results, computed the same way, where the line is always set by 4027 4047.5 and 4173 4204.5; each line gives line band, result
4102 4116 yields 1.0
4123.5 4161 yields 1.0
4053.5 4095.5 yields -0.4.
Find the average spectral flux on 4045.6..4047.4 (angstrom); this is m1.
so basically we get 0.994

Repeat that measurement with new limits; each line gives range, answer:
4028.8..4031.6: 0.953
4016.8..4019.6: 1.03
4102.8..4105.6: 0.908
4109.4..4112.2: 1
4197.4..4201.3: 1.11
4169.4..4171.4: 1.05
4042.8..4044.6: 0.951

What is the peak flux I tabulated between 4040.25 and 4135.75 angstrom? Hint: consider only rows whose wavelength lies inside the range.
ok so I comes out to 1.227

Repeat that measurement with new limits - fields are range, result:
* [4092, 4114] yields 1.211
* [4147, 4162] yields 1.132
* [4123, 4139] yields 1.084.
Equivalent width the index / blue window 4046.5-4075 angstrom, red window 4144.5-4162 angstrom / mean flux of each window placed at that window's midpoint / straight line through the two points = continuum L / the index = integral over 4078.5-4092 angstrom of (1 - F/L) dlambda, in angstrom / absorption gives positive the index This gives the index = -1.8 angstrom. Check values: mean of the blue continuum 0.983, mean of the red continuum 1.05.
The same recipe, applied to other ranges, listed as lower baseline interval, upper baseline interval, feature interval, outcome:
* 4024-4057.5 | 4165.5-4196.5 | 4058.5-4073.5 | 1.2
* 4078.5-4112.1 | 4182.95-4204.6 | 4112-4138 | 1.3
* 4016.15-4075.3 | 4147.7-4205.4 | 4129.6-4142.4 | 0.9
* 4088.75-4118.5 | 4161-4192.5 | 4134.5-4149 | 0.5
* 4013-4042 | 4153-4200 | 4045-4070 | 2.3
